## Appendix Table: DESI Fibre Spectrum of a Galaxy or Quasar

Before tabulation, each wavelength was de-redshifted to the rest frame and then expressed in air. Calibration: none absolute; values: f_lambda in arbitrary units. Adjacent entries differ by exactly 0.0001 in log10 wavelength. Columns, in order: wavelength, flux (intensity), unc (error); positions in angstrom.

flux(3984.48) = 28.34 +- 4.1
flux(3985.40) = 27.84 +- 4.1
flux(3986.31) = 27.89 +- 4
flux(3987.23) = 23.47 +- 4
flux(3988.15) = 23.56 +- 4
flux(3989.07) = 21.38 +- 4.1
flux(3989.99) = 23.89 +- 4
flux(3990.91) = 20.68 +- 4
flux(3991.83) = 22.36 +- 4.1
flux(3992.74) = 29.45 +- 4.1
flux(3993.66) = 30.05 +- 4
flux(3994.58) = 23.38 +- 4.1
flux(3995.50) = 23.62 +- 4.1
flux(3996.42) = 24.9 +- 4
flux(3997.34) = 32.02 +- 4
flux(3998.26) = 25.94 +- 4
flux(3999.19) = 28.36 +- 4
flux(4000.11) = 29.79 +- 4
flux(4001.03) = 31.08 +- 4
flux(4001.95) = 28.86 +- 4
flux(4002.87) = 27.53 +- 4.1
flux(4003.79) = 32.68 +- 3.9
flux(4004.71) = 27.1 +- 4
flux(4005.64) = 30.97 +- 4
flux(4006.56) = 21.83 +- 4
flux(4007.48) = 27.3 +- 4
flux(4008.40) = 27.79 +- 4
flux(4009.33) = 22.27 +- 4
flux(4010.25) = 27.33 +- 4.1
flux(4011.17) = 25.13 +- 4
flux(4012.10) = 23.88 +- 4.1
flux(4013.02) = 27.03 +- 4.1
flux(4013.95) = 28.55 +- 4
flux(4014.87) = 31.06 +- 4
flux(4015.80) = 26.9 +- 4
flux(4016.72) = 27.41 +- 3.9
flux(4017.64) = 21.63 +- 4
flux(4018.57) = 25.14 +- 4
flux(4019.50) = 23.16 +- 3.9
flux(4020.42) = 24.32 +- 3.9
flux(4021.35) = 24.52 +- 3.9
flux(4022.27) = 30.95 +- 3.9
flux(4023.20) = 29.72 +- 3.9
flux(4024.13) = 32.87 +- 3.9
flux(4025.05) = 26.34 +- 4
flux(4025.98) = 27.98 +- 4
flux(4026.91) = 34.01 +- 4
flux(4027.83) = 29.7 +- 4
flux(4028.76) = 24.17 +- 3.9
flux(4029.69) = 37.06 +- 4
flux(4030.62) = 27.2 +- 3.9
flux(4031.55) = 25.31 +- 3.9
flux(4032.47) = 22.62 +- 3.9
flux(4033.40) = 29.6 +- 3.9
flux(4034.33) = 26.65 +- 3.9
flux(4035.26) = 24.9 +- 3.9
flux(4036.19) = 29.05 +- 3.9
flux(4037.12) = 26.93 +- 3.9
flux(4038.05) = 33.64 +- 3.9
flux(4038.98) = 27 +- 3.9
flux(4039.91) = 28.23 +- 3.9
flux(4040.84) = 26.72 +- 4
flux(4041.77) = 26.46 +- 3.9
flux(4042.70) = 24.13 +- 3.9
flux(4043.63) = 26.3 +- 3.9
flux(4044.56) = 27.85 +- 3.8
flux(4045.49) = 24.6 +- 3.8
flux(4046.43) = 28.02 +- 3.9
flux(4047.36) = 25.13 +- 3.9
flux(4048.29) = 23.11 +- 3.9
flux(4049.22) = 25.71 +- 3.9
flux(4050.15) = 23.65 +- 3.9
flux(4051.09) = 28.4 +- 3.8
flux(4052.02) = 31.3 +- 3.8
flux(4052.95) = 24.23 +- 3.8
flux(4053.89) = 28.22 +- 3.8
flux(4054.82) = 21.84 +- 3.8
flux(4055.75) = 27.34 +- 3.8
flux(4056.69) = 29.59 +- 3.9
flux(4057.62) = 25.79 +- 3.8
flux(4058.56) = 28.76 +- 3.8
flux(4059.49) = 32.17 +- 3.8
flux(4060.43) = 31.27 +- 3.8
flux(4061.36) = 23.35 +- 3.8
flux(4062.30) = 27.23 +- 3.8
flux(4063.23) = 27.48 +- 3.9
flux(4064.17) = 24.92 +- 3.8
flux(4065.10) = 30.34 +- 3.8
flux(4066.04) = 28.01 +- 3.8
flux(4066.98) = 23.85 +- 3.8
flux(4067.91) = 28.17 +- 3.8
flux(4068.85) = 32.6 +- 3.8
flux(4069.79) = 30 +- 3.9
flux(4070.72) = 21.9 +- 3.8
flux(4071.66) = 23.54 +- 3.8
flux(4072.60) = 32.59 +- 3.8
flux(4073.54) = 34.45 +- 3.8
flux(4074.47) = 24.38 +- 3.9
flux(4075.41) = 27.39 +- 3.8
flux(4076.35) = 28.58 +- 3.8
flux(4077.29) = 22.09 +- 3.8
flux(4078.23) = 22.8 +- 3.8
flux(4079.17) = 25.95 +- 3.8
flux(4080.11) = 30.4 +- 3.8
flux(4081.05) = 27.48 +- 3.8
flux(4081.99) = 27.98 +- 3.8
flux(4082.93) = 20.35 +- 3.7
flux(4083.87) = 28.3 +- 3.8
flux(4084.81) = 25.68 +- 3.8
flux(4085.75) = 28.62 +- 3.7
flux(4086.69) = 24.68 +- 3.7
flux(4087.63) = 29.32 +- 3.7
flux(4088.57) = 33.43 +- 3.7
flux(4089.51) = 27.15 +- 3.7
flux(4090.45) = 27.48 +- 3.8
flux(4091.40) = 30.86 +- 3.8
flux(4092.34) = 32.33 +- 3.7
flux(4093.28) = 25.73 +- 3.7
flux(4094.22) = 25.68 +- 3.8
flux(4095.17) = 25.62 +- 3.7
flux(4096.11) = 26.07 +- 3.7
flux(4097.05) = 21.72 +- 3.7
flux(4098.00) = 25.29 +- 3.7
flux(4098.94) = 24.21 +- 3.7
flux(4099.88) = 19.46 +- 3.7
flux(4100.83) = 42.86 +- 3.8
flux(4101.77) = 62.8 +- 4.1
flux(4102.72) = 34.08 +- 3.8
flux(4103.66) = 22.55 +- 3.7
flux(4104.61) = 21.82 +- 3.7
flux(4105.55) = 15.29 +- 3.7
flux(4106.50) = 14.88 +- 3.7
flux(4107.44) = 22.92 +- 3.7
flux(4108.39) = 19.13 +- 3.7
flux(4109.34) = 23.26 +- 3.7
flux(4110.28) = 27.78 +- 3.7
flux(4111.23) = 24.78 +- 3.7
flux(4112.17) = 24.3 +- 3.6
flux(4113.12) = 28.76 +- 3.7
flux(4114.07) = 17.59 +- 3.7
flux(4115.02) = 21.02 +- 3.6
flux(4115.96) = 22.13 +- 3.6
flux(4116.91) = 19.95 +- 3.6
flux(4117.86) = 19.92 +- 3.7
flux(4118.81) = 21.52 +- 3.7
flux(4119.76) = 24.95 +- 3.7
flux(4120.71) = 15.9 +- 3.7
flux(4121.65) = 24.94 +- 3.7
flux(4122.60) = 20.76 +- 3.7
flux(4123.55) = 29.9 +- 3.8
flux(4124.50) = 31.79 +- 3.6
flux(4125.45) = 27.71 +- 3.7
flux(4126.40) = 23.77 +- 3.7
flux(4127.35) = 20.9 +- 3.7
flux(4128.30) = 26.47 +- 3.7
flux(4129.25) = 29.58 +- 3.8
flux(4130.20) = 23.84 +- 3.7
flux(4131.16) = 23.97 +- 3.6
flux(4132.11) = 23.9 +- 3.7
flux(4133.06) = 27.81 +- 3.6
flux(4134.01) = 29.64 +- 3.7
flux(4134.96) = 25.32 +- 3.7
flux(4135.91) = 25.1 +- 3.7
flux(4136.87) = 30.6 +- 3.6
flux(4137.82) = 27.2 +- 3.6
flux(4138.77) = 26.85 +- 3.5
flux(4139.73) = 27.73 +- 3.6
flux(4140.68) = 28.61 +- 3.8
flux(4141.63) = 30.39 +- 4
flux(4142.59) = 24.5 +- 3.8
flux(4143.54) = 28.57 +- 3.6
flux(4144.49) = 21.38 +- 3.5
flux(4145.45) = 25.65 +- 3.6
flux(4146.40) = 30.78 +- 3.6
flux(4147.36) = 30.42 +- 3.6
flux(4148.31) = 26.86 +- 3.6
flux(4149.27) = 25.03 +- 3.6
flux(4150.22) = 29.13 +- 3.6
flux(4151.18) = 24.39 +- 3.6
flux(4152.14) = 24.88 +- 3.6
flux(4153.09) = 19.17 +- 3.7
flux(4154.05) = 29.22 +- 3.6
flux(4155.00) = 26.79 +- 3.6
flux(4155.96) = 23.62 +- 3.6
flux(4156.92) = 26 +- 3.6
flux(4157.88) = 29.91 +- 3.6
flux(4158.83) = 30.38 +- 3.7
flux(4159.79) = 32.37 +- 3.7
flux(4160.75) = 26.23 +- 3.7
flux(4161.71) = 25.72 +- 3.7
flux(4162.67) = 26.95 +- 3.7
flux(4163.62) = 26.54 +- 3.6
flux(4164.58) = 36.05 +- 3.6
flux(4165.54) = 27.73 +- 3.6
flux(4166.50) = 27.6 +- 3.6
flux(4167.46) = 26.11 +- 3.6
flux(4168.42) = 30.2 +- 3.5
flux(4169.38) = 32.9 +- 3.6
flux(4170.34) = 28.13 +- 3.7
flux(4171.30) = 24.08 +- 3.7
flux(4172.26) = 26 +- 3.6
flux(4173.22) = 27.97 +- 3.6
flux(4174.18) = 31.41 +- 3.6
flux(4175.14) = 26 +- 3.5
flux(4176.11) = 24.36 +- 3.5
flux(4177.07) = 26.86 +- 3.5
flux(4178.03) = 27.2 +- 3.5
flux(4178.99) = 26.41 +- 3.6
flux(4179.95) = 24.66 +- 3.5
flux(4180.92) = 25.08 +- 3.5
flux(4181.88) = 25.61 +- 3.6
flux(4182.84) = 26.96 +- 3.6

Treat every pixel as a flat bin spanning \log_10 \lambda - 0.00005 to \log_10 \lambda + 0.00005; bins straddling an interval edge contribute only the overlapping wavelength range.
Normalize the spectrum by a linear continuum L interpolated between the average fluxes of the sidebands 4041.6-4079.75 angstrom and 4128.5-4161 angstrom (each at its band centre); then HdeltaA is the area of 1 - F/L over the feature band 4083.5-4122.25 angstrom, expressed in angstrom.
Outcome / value 1.8 angstrom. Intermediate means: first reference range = 26.9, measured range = 25.7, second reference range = 26.9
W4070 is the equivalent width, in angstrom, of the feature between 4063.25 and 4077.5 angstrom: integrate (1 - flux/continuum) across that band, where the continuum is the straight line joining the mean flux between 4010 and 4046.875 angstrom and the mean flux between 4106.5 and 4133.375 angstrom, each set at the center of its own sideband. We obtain -1.1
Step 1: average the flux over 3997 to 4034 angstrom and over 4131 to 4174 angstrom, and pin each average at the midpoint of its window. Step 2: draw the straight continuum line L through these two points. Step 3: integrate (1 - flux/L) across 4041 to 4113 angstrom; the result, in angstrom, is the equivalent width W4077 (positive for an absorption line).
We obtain 1.5 angstrom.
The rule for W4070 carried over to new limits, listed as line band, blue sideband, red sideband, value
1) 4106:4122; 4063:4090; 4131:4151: 3.1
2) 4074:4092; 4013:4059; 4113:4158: -0.5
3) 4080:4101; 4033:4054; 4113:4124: -2.9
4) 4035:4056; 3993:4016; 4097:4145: 0.1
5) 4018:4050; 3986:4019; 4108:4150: -1.4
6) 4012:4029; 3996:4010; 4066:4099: 0.2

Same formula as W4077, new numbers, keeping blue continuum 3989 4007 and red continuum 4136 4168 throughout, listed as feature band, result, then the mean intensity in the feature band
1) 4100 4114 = 0.10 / 27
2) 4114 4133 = 2.45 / 23.7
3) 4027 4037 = -0.31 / 27.8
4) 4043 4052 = 0.32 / 26.1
